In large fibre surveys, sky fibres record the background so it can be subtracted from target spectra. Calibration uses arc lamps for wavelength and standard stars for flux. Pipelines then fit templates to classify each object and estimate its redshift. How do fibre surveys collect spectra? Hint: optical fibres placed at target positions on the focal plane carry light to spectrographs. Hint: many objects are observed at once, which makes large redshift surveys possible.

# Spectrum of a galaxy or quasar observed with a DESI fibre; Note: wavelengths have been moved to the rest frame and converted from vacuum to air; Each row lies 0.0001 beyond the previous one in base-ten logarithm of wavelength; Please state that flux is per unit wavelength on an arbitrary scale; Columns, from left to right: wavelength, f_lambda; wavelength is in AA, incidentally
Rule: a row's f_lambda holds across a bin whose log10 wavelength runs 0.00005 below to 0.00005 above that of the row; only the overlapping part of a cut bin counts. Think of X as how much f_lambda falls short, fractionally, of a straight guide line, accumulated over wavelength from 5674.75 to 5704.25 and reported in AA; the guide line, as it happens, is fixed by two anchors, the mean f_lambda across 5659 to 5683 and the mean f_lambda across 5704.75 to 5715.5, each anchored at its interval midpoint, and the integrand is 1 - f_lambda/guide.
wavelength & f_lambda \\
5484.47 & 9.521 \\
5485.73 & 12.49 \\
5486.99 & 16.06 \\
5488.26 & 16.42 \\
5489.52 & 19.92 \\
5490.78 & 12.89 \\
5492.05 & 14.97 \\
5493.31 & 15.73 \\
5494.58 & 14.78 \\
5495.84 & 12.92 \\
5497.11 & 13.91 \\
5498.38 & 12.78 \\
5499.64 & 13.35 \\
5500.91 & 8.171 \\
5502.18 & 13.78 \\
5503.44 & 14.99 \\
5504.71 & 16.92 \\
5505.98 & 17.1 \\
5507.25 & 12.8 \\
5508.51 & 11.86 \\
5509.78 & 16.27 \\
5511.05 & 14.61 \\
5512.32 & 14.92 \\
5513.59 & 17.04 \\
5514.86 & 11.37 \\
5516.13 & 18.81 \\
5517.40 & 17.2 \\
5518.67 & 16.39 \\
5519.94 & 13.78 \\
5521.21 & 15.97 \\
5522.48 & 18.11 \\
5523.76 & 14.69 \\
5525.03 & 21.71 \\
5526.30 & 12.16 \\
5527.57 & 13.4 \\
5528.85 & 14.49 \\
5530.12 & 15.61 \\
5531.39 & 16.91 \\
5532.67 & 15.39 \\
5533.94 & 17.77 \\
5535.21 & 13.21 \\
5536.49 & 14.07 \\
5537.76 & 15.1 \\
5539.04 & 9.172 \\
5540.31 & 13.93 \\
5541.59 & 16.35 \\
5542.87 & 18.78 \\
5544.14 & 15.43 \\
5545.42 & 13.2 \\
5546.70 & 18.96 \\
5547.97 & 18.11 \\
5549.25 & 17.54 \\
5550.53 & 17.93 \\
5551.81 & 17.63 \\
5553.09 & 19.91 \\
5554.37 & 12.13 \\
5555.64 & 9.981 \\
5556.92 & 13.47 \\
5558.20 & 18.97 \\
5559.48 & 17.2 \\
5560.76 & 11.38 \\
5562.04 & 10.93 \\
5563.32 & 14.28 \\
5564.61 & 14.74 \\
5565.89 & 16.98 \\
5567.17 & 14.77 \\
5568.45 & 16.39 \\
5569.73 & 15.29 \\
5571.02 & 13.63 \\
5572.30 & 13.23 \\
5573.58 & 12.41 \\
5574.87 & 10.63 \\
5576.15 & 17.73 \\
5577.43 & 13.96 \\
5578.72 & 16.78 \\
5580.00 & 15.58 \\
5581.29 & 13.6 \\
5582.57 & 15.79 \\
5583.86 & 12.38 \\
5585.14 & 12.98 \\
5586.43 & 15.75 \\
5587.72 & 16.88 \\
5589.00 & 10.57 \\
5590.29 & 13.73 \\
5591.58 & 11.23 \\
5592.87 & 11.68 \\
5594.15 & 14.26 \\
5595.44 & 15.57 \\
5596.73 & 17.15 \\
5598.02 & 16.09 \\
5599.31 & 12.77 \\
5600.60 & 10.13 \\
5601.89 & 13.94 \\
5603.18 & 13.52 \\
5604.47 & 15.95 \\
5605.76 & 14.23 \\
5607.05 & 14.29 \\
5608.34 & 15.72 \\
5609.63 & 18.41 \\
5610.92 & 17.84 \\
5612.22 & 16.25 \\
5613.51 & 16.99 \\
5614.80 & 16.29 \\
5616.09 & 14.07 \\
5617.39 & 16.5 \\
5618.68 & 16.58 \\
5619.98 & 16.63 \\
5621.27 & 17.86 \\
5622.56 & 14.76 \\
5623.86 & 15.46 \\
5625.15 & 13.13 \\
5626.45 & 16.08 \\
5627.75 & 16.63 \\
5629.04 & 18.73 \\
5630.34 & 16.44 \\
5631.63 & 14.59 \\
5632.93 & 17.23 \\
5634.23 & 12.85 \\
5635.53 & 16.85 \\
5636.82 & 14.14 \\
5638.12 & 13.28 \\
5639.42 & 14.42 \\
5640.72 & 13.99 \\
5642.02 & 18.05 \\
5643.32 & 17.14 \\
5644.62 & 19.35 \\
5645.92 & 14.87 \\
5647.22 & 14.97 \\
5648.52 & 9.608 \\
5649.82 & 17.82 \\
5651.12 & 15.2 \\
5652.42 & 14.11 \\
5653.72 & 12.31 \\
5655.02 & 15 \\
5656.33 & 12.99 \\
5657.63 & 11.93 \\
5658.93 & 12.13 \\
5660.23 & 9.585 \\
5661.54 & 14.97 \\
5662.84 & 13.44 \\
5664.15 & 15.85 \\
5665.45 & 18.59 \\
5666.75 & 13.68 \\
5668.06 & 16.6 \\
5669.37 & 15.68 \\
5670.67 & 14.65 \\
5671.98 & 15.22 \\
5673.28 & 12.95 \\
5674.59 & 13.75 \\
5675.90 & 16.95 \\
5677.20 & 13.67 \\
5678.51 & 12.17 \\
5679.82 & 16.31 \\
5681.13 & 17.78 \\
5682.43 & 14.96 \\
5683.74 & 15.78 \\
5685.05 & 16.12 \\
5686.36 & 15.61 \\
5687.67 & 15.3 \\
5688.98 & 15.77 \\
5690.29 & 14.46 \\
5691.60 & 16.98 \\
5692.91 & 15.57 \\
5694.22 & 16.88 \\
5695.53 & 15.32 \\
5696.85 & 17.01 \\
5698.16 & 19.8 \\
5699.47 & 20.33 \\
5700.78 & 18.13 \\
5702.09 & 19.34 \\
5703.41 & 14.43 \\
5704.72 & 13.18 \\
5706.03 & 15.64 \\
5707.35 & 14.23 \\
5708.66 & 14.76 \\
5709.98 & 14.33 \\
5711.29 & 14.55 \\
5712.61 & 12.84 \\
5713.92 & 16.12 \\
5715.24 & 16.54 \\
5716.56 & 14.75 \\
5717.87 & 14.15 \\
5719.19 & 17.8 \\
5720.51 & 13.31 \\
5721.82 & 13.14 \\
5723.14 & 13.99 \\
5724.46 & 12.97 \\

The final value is -3.0 AA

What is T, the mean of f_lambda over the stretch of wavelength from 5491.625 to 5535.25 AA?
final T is 15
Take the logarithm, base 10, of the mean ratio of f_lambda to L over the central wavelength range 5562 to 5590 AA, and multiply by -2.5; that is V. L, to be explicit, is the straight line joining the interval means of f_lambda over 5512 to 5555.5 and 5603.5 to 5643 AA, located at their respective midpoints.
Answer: 0.10 mag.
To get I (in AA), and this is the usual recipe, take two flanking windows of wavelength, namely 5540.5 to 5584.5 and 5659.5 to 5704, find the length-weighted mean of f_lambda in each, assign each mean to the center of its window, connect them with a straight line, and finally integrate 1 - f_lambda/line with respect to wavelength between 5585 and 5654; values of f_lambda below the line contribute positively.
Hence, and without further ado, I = 1.2 AA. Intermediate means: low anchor 15.2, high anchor 15.7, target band 15.1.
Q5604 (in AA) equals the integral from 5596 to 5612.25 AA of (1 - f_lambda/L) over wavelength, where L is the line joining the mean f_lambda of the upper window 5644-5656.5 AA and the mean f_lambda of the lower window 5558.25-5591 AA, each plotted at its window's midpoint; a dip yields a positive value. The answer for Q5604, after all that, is -0.6 AA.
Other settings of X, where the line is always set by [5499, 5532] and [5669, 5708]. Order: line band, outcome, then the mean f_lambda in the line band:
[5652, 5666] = 1.8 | 13.7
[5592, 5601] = 0.8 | 14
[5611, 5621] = -0.5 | 16.3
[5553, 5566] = 0.9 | 14.2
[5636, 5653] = 0.5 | 15.2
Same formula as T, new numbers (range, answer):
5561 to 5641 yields 14.9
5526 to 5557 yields 15.3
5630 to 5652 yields 15.3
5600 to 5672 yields 15.1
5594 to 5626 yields 15.4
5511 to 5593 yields 15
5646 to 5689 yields 14.6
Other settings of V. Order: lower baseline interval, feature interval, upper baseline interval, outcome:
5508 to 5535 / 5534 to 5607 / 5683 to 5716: 0.08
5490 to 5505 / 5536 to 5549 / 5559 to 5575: -0.11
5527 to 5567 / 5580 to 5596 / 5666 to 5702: 0.12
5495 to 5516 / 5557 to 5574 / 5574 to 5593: -0.05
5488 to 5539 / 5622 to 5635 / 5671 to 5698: -0.02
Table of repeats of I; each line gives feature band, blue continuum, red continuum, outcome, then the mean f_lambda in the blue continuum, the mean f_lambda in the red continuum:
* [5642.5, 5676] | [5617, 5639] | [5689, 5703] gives 3.8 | 15.7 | 17.3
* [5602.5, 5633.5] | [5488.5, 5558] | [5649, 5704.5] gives -1.5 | 15.2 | 15.3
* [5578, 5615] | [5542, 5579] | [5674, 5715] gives 1.7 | 15.2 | 15.8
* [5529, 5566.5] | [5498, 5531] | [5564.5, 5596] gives -1.9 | 15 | 14.3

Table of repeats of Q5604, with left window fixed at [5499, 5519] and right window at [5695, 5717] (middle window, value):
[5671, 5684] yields 0.71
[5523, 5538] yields -0.57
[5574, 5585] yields 0.52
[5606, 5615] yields -0.64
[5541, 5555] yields -1.83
